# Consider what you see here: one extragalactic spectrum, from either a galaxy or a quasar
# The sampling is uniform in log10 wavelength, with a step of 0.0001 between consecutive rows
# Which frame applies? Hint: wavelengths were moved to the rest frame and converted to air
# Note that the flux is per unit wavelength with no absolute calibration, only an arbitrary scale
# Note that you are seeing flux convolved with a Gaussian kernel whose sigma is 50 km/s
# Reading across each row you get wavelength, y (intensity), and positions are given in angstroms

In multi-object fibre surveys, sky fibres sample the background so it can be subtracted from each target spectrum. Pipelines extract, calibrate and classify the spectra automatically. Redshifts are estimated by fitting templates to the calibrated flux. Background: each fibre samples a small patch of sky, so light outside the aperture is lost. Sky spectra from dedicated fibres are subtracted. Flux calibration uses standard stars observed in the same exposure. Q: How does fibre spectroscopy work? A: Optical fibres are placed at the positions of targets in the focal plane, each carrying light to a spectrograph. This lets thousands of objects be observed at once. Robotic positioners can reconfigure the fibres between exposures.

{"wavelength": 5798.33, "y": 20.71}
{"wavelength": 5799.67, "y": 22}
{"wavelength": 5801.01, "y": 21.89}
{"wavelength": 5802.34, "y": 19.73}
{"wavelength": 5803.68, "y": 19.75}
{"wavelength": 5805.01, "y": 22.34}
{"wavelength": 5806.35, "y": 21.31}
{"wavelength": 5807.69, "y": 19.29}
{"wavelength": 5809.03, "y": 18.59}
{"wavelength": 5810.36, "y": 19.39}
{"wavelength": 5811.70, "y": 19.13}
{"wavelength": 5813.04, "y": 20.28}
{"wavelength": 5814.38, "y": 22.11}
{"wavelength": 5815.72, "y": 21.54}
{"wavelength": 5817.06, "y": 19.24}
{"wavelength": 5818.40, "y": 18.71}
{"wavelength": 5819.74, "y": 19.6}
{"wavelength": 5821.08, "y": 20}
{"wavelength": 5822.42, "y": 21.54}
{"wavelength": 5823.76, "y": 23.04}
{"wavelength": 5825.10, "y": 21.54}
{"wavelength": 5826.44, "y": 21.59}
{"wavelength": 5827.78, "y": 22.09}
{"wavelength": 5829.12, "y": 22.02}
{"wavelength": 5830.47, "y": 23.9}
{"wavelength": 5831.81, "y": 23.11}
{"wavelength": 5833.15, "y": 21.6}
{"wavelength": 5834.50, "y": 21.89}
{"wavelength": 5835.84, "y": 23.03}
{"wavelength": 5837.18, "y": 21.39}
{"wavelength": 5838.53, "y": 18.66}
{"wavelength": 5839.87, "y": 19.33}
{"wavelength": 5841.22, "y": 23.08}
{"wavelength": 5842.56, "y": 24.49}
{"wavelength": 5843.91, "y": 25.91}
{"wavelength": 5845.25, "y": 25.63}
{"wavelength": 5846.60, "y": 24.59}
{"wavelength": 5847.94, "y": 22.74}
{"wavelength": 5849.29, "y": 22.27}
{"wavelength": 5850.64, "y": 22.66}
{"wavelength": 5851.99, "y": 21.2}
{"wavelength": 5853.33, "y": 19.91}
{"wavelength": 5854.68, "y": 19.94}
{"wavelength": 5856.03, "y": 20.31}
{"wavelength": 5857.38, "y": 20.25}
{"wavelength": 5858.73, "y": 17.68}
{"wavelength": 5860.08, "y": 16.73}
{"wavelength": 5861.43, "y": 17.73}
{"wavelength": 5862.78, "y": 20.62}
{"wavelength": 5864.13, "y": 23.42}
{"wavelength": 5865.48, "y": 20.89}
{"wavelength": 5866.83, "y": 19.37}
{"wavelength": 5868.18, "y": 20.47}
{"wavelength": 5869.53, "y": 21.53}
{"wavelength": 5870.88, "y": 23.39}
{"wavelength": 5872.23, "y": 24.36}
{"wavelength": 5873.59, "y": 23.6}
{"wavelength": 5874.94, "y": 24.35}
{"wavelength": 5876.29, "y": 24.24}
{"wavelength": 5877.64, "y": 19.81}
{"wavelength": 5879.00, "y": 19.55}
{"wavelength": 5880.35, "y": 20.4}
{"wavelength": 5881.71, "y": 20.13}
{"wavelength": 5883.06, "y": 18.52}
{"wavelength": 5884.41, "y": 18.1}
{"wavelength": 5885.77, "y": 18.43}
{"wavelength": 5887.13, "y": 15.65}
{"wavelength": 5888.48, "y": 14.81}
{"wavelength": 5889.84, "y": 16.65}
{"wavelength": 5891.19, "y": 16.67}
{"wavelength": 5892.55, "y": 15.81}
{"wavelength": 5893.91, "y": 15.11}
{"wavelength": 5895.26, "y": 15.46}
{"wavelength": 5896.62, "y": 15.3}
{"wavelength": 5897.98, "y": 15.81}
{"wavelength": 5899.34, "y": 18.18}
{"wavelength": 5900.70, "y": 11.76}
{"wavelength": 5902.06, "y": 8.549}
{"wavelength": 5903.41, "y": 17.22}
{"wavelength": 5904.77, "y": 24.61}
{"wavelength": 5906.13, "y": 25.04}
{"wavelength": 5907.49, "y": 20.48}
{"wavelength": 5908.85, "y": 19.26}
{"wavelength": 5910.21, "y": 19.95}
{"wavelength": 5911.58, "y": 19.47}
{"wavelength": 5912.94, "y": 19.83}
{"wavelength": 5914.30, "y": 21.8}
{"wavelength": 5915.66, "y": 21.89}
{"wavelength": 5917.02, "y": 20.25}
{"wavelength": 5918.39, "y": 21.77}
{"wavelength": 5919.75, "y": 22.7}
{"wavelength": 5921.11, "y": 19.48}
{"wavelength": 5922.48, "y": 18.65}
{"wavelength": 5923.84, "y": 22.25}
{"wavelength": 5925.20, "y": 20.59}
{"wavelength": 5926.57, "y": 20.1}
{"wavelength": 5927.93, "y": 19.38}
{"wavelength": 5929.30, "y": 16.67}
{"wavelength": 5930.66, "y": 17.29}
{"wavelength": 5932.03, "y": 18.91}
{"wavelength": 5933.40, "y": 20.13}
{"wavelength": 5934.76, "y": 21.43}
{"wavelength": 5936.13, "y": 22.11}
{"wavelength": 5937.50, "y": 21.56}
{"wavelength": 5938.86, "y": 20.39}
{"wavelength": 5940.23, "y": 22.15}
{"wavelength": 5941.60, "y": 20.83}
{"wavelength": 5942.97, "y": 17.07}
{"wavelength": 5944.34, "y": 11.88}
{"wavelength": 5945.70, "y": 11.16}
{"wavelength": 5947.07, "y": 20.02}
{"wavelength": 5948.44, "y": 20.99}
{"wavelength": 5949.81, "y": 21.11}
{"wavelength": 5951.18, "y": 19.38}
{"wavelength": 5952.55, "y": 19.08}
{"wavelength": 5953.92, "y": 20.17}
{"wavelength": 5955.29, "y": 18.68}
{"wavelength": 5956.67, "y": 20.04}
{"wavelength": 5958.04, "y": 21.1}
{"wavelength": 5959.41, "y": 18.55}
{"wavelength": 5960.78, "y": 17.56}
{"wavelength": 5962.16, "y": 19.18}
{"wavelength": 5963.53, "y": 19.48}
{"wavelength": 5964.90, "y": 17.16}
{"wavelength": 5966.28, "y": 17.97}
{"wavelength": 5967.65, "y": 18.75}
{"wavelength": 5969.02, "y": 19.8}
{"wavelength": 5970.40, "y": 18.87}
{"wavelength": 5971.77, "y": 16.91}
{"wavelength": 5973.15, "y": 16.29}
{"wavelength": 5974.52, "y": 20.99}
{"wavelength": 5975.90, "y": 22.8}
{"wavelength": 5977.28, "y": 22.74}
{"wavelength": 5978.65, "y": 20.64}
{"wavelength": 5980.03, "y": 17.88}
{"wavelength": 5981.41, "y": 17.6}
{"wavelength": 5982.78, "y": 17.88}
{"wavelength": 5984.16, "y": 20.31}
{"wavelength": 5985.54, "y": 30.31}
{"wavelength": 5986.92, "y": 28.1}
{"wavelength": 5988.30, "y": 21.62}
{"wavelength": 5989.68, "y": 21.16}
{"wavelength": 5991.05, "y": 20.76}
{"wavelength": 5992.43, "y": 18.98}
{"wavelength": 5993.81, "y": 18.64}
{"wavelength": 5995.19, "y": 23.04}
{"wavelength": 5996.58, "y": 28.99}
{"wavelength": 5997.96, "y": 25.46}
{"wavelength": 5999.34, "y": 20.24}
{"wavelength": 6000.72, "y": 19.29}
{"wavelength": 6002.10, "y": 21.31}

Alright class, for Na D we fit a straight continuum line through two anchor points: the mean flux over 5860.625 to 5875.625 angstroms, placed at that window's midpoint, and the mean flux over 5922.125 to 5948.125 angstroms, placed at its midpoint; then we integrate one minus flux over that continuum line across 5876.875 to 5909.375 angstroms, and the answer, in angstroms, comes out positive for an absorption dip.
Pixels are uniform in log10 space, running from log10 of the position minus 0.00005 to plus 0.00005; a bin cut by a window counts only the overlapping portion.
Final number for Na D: 5.0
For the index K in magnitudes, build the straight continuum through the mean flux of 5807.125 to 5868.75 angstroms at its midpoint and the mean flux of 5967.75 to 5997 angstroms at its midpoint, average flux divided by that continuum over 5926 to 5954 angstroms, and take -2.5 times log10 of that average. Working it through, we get 0.11 mag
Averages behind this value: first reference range 21.1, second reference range 21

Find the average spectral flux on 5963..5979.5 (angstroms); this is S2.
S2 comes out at 19.4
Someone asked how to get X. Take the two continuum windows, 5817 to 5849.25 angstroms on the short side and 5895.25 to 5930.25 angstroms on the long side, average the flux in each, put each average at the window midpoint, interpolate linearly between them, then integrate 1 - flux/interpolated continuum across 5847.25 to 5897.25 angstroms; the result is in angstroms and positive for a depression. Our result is 2.4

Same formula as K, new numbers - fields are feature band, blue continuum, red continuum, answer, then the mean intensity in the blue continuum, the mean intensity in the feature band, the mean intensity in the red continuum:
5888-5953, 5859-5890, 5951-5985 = 0.051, 20.1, 18.8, 19.2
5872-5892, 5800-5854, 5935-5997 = 0.073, 21.5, 19.5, 20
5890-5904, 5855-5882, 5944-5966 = 0.318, 20.9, 15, 18.6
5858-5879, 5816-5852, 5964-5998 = 0.030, 22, 21.2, 20.9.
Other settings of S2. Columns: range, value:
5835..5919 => 20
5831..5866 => 21.5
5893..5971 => 19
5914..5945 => 19.9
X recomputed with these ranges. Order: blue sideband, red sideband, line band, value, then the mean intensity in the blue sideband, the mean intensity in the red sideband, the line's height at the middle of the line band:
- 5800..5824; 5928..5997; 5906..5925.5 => -0.7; 20.4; 19.9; 20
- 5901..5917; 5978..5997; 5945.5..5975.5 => 3.0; 19.7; 21.7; 21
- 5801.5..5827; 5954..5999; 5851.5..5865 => 0.5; 20.5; 20.6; 20.5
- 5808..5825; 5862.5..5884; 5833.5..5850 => -1.5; 20.3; 21.5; 20.8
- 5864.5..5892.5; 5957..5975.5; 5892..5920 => 1.5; 20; 18.8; 19.6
